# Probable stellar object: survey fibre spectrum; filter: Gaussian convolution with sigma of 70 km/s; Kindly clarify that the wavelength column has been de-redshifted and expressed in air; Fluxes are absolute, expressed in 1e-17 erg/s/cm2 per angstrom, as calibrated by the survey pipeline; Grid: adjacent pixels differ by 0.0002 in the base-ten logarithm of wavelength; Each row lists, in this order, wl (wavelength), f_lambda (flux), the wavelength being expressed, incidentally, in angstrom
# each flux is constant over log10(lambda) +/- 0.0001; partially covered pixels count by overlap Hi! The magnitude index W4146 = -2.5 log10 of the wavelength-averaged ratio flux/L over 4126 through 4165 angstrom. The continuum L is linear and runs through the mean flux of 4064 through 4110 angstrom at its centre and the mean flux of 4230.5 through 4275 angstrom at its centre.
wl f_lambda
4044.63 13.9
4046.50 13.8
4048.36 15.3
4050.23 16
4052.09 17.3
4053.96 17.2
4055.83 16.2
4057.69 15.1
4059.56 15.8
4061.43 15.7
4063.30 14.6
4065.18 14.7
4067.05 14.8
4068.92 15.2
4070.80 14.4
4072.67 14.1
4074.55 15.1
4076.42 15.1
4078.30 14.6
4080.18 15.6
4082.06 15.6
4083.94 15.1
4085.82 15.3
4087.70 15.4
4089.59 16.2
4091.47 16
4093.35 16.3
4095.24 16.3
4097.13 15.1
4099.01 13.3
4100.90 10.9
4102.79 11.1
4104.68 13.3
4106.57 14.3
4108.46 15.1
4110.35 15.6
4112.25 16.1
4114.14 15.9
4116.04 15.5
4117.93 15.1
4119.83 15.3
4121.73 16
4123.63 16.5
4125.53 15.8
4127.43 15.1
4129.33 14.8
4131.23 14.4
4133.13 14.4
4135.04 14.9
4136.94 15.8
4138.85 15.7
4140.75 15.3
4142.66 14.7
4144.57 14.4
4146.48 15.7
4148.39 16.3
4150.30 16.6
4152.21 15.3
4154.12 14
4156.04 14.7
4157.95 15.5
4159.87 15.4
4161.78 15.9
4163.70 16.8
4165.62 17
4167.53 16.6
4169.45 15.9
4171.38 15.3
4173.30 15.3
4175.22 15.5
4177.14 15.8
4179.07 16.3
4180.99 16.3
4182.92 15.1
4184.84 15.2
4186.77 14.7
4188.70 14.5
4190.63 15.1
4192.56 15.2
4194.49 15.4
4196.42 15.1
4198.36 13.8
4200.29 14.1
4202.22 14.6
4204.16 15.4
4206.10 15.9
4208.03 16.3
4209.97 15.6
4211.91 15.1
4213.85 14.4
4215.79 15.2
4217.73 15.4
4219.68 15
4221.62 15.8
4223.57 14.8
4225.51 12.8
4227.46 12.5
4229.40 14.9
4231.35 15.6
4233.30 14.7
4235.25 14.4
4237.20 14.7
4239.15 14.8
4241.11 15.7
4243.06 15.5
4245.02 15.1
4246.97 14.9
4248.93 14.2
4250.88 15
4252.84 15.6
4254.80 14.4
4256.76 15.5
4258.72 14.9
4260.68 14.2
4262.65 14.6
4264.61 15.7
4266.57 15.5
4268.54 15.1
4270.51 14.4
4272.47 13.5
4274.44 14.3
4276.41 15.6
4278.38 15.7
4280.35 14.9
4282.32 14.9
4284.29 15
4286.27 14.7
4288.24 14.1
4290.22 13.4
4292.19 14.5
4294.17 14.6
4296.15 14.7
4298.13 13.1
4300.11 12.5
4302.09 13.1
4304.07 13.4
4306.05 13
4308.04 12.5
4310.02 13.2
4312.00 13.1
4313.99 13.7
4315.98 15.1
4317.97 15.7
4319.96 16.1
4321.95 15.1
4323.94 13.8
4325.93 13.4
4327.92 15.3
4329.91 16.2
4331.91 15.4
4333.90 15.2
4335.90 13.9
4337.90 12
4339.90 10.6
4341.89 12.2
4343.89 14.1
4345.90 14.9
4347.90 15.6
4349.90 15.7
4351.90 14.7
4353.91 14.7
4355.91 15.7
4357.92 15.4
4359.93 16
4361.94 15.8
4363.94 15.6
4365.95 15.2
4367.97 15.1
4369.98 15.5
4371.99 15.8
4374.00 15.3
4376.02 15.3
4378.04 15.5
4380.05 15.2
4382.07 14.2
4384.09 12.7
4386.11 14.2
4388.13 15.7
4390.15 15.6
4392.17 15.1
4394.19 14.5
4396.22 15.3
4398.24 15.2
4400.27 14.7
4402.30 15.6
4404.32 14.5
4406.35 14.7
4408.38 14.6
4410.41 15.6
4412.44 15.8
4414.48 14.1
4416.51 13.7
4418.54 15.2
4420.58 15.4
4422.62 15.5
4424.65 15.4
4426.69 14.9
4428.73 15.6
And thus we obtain -0.04 mag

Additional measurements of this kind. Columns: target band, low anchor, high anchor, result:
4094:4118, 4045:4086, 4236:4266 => 0.06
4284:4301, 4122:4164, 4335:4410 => 0.07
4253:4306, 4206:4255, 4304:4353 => 0.01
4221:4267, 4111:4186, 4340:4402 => 0.03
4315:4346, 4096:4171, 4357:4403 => 0.06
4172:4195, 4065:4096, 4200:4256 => -0.02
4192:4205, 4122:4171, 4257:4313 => 0.02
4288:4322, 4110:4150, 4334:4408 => 0.08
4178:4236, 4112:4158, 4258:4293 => 0.00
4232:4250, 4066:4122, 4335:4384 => -0.01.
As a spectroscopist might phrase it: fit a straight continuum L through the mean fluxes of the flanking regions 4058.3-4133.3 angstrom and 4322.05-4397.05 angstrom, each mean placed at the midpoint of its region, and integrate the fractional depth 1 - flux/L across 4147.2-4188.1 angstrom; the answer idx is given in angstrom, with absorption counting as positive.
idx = -2.0 angstrom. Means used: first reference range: 15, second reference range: 14.8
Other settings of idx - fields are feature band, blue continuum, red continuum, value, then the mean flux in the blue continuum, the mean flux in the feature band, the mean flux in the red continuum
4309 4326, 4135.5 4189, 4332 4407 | 0.66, 15.6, 14.4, 14.8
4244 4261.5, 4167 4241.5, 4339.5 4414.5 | 0.19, 15.1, 14.9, 14.9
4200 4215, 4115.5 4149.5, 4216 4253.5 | -0.28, 15.3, 15.2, 14.8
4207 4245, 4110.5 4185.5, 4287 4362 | 0.14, 15.5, 14.9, 14.2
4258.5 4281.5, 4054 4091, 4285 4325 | -1.14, 15.2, 14.9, 14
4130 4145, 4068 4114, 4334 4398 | -0.16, 14.8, 15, 14.8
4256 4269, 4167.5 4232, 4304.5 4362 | -0.26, 15.1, 15.1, 14.4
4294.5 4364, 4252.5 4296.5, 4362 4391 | 3.02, 14.8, 14.3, 15.1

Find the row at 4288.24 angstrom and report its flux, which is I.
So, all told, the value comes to 14.1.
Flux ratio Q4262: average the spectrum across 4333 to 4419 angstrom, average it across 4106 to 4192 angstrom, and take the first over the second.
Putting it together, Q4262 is 1.0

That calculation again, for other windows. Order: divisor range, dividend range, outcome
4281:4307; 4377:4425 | 1.07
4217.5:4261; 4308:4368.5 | 0.99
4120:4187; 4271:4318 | 0.91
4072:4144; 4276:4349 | 0.94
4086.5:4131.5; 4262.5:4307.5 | 0.96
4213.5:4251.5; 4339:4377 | 1.01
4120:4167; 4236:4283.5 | 0.97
